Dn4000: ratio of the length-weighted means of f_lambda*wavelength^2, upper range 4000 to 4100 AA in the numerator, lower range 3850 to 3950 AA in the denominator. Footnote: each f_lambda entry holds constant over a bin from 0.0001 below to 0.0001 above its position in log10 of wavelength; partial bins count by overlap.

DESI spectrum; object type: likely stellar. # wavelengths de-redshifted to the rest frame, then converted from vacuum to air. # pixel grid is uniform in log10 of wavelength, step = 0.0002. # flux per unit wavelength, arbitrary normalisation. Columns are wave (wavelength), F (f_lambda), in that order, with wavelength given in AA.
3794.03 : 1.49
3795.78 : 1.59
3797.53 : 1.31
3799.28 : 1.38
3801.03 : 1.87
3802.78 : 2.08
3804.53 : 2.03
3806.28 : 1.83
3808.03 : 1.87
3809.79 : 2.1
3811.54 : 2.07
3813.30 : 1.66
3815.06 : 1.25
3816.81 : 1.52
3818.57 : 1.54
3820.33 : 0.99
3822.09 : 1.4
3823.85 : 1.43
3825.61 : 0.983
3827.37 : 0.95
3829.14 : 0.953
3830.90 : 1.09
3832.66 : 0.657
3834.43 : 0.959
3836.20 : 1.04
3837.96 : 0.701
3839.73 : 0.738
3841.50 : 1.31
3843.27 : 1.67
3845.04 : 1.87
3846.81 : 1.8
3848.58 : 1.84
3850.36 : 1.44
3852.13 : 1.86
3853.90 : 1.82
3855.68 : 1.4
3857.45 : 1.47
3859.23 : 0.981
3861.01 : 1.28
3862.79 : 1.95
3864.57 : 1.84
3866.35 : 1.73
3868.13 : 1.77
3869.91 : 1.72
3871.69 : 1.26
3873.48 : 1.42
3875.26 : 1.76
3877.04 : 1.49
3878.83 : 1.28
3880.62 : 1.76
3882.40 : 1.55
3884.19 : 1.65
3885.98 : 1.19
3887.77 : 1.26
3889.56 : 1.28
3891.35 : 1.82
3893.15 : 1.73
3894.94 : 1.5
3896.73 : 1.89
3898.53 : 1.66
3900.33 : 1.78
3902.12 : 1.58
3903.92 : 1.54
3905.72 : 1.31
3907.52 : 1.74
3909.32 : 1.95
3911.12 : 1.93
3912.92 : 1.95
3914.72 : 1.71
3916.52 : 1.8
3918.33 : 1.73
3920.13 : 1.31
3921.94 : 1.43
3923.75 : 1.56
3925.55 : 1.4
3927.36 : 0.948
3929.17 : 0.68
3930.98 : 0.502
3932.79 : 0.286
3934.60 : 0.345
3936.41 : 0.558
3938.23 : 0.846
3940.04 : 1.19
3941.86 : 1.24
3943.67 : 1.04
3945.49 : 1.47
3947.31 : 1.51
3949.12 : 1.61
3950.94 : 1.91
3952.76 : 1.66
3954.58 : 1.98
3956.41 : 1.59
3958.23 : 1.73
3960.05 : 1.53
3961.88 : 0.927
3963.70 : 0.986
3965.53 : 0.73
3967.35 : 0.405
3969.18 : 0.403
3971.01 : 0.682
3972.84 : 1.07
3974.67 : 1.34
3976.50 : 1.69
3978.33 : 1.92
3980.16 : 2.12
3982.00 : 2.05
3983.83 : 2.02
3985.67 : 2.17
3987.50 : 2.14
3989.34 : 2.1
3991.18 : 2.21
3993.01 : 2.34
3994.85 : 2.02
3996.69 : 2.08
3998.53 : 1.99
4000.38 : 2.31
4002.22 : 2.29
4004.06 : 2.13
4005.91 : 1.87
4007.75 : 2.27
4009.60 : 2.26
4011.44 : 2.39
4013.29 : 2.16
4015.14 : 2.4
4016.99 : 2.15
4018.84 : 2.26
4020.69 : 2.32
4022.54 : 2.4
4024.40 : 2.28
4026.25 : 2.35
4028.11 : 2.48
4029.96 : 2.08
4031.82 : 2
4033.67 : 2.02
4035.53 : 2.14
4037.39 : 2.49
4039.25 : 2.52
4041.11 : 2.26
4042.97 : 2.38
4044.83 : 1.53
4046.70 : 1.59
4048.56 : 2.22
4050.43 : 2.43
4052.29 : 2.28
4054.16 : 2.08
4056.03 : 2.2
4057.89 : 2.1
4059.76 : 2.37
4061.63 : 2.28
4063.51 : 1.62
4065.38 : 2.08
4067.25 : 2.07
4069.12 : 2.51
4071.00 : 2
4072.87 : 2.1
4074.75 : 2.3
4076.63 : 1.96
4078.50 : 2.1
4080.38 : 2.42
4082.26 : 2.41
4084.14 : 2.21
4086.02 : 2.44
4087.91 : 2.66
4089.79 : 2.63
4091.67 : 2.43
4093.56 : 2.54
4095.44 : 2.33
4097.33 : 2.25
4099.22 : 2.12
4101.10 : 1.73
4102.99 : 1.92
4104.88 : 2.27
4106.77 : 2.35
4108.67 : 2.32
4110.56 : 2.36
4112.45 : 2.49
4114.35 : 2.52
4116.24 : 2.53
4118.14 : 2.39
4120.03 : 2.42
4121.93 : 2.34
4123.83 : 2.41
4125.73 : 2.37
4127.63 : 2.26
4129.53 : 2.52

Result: 1.67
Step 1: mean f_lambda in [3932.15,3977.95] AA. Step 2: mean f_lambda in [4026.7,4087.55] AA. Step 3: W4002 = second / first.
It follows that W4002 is 1.9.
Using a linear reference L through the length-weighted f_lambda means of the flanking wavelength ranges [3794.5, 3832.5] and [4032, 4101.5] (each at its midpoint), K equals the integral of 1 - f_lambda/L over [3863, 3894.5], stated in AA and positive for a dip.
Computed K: 2.2 AA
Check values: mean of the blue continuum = 1.5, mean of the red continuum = 2.21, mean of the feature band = 1.57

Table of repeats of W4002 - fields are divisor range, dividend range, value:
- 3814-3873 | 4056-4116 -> 1.65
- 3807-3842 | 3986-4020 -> 1.73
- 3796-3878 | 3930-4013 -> 1.05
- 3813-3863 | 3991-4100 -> 1.69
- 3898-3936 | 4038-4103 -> 1.61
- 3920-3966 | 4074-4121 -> 1.95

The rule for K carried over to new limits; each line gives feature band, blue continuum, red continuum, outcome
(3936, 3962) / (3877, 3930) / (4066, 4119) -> 4.8 AA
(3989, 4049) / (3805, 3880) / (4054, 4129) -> -4.7 AA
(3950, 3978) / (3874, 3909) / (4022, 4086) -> 8.9 AA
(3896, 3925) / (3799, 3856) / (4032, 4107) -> 0.7 AA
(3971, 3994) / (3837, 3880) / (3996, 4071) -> 1.3 AA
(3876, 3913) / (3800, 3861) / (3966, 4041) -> 1.1 AA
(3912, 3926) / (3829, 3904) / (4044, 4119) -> 0.3 AA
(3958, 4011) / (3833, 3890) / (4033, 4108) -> 5.3 AA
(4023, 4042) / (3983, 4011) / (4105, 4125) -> -0.3 AA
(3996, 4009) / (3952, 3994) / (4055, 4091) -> -2.8 AA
